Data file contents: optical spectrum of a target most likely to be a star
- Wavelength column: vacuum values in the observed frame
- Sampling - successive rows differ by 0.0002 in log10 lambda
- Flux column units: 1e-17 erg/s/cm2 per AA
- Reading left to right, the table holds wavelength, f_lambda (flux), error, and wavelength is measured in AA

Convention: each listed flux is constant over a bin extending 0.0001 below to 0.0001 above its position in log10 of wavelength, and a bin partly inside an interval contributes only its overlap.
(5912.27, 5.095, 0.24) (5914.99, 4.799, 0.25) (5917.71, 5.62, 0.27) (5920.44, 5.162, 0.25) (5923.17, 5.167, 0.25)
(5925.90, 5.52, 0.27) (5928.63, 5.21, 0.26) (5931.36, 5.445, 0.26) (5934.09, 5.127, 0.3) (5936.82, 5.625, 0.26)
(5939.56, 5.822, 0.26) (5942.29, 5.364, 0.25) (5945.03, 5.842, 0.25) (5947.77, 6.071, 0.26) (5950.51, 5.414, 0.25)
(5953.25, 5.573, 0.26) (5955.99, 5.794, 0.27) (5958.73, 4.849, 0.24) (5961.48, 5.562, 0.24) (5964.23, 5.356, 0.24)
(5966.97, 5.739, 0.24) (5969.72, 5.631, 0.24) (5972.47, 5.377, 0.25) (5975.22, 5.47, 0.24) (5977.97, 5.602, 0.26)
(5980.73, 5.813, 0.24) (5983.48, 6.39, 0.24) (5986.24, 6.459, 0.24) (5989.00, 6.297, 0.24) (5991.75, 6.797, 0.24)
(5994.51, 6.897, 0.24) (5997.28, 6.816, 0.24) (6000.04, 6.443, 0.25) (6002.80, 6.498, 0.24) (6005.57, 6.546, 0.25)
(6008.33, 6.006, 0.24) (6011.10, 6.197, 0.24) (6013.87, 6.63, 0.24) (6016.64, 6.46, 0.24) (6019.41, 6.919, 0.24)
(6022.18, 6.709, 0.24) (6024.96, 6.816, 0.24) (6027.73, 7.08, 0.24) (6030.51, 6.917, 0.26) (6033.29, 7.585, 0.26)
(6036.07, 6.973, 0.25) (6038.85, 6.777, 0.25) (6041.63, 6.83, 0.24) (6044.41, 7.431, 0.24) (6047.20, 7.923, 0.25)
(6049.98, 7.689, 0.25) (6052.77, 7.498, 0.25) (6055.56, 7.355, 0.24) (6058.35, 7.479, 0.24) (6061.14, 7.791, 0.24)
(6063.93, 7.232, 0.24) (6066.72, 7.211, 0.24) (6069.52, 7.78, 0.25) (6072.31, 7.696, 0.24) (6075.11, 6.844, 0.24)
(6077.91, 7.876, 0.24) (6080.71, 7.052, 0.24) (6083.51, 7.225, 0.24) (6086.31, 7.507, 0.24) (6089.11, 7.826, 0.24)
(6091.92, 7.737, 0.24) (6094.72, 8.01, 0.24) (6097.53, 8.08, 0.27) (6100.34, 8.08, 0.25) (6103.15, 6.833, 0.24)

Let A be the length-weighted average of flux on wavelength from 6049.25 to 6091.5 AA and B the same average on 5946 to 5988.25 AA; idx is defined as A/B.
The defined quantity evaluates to 1.31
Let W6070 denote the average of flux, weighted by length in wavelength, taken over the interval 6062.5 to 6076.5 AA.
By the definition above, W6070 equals 7.36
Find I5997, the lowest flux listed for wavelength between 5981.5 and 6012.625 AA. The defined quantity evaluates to 6.006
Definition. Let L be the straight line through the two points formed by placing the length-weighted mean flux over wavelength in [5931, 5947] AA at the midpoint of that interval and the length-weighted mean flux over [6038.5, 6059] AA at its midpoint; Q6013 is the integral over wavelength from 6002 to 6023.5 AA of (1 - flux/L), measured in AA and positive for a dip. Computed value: 1.0 AA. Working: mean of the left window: 5.56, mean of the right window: 7.4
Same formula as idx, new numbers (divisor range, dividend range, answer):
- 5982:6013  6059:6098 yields 1.16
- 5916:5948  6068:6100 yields 1.39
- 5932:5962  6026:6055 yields 1.31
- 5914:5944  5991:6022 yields 1.22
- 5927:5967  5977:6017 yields 1.16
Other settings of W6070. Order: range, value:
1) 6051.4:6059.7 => 7.44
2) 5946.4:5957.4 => 5.71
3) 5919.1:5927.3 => 5.28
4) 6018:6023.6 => 6.81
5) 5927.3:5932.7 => 5.33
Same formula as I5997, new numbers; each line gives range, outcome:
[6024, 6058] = 6.777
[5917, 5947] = 5.127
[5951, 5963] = 4.849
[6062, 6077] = 6.844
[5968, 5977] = 5.377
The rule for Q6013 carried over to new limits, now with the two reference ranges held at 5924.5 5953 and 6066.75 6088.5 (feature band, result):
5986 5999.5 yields -0.82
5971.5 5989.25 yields 0.61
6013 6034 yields -0.56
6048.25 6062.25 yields -0.87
